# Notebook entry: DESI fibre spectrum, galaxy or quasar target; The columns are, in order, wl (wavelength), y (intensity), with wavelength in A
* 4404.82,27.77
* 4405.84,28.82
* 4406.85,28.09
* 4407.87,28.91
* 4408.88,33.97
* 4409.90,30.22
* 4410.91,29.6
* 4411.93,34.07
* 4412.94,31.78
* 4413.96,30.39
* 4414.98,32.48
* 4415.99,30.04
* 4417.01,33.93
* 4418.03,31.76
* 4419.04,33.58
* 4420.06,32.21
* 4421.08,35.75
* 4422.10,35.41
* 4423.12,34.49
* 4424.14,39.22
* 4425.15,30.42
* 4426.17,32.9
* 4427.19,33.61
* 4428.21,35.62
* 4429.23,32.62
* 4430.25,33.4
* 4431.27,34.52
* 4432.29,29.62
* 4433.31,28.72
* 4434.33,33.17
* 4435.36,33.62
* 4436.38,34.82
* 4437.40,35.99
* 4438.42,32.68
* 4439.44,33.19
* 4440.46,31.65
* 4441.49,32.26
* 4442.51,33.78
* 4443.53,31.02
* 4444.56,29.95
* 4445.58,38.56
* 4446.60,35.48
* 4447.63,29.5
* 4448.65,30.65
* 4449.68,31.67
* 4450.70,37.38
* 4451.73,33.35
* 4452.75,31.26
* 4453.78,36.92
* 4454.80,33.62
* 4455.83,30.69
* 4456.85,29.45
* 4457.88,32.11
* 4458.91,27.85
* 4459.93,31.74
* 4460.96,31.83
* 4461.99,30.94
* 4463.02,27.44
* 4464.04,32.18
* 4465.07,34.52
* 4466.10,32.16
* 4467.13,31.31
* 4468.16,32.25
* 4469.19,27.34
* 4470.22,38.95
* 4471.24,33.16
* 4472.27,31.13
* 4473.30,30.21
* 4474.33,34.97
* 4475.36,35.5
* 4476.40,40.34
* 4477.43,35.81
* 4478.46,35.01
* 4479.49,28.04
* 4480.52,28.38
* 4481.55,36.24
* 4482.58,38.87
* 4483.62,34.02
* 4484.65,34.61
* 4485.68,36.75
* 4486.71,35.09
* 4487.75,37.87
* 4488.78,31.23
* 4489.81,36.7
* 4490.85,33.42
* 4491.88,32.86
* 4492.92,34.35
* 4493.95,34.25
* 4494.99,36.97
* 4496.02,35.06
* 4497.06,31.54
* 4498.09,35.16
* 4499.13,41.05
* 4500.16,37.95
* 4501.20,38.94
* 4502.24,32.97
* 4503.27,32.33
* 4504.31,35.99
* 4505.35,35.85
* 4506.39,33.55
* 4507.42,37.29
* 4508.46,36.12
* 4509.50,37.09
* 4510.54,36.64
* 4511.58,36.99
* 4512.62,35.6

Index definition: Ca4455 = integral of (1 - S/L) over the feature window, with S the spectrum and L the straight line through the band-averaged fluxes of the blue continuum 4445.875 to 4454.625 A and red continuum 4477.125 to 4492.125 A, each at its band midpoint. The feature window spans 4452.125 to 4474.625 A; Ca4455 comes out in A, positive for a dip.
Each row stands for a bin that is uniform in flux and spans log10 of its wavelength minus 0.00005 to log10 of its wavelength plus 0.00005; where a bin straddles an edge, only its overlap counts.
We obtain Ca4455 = 1.3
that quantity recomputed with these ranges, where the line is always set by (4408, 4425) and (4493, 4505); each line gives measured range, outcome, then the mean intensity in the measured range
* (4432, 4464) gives 1.55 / 32.3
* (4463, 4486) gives 0.84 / 33.6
